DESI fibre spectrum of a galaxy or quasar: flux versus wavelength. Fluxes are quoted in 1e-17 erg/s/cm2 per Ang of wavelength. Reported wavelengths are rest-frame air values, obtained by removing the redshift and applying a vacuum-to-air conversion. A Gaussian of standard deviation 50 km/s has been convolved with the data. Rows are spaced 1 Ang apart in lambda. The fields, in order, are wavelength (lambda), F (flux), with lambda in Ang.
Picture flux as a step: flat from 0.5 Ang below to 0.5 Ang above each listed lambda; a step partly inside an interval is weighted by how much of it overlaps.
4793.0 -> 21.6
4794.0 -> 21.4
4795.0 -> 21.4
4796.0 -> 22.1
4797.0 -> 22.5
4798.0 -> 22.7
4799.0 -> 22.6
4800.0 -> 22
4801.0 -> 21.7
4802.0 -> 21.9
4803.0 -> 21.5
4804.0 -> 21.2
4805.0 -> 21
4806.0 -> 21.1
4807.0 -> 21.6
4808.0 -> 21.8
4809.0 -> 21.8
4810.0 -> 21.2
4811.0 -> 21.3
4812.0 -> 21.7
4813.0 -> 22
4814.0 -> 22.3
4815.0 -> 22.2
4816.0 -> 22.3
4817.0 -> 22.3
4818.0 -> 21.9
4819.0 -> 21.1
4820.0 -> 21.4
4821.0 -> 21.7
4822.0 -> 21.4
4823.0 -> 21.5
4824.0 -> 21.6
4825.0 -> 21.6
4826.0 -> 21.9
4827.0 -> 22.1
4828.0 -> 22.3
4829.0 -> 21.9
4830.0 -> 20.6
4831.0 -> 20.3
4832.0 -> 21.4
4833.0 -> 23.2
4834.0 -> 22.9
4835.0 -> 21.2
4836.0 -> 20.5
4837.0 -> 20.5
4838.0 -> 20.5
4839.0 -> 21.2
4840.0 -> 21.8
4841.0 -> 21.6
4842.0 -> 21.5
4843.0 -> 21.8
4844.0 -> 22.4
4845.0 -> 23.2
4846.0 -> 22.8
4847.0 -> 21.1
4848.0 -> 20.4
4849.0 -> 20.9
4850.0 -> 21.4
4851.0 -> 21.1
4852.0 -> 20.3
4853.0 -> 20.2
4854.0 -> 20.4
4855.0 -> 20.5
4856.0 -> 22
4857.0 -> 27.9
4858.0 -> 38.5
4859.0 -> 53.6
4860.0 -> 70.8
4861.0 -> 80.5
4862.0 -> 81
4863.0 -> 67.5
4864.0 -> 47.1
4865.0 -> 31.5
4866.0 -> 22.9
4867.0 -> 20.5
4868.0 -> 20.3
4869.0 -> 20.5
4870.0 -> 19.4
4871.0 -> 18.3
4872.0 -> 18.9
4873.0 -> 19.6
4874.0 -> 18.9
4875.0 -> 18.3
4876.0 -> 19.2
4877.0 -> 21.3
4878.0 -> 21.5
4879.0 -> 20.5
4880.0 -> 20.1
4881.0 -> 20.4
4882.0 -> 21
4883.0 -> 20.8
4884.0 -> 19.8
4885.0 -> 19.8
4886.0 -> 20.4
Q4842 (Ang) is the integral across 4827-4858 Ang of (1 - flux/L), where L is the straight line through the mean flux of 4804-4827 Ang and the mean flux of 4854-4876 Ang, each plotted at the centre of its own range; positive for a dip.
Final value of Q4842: 7.2 Ang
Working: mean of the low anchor 21.7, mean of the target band 21.9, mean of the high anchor 34.5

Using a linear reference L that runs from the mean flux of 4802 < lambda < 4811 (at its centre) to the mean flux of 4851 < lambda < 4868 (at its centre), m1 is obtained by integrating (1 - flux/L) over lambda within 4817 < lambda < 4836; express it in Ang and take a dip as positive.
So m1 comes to 4.3 Ang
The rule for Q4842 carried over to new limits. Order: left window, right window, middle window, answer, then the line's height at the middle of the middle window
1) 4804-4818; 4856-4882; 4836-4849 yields 2.83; 27.5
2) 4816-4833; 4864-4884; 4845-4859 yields -1.64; 21.5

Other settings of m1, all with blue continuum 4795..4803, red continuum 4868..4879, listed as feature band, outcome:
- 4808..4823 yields -0.1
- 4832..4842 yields -0.3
